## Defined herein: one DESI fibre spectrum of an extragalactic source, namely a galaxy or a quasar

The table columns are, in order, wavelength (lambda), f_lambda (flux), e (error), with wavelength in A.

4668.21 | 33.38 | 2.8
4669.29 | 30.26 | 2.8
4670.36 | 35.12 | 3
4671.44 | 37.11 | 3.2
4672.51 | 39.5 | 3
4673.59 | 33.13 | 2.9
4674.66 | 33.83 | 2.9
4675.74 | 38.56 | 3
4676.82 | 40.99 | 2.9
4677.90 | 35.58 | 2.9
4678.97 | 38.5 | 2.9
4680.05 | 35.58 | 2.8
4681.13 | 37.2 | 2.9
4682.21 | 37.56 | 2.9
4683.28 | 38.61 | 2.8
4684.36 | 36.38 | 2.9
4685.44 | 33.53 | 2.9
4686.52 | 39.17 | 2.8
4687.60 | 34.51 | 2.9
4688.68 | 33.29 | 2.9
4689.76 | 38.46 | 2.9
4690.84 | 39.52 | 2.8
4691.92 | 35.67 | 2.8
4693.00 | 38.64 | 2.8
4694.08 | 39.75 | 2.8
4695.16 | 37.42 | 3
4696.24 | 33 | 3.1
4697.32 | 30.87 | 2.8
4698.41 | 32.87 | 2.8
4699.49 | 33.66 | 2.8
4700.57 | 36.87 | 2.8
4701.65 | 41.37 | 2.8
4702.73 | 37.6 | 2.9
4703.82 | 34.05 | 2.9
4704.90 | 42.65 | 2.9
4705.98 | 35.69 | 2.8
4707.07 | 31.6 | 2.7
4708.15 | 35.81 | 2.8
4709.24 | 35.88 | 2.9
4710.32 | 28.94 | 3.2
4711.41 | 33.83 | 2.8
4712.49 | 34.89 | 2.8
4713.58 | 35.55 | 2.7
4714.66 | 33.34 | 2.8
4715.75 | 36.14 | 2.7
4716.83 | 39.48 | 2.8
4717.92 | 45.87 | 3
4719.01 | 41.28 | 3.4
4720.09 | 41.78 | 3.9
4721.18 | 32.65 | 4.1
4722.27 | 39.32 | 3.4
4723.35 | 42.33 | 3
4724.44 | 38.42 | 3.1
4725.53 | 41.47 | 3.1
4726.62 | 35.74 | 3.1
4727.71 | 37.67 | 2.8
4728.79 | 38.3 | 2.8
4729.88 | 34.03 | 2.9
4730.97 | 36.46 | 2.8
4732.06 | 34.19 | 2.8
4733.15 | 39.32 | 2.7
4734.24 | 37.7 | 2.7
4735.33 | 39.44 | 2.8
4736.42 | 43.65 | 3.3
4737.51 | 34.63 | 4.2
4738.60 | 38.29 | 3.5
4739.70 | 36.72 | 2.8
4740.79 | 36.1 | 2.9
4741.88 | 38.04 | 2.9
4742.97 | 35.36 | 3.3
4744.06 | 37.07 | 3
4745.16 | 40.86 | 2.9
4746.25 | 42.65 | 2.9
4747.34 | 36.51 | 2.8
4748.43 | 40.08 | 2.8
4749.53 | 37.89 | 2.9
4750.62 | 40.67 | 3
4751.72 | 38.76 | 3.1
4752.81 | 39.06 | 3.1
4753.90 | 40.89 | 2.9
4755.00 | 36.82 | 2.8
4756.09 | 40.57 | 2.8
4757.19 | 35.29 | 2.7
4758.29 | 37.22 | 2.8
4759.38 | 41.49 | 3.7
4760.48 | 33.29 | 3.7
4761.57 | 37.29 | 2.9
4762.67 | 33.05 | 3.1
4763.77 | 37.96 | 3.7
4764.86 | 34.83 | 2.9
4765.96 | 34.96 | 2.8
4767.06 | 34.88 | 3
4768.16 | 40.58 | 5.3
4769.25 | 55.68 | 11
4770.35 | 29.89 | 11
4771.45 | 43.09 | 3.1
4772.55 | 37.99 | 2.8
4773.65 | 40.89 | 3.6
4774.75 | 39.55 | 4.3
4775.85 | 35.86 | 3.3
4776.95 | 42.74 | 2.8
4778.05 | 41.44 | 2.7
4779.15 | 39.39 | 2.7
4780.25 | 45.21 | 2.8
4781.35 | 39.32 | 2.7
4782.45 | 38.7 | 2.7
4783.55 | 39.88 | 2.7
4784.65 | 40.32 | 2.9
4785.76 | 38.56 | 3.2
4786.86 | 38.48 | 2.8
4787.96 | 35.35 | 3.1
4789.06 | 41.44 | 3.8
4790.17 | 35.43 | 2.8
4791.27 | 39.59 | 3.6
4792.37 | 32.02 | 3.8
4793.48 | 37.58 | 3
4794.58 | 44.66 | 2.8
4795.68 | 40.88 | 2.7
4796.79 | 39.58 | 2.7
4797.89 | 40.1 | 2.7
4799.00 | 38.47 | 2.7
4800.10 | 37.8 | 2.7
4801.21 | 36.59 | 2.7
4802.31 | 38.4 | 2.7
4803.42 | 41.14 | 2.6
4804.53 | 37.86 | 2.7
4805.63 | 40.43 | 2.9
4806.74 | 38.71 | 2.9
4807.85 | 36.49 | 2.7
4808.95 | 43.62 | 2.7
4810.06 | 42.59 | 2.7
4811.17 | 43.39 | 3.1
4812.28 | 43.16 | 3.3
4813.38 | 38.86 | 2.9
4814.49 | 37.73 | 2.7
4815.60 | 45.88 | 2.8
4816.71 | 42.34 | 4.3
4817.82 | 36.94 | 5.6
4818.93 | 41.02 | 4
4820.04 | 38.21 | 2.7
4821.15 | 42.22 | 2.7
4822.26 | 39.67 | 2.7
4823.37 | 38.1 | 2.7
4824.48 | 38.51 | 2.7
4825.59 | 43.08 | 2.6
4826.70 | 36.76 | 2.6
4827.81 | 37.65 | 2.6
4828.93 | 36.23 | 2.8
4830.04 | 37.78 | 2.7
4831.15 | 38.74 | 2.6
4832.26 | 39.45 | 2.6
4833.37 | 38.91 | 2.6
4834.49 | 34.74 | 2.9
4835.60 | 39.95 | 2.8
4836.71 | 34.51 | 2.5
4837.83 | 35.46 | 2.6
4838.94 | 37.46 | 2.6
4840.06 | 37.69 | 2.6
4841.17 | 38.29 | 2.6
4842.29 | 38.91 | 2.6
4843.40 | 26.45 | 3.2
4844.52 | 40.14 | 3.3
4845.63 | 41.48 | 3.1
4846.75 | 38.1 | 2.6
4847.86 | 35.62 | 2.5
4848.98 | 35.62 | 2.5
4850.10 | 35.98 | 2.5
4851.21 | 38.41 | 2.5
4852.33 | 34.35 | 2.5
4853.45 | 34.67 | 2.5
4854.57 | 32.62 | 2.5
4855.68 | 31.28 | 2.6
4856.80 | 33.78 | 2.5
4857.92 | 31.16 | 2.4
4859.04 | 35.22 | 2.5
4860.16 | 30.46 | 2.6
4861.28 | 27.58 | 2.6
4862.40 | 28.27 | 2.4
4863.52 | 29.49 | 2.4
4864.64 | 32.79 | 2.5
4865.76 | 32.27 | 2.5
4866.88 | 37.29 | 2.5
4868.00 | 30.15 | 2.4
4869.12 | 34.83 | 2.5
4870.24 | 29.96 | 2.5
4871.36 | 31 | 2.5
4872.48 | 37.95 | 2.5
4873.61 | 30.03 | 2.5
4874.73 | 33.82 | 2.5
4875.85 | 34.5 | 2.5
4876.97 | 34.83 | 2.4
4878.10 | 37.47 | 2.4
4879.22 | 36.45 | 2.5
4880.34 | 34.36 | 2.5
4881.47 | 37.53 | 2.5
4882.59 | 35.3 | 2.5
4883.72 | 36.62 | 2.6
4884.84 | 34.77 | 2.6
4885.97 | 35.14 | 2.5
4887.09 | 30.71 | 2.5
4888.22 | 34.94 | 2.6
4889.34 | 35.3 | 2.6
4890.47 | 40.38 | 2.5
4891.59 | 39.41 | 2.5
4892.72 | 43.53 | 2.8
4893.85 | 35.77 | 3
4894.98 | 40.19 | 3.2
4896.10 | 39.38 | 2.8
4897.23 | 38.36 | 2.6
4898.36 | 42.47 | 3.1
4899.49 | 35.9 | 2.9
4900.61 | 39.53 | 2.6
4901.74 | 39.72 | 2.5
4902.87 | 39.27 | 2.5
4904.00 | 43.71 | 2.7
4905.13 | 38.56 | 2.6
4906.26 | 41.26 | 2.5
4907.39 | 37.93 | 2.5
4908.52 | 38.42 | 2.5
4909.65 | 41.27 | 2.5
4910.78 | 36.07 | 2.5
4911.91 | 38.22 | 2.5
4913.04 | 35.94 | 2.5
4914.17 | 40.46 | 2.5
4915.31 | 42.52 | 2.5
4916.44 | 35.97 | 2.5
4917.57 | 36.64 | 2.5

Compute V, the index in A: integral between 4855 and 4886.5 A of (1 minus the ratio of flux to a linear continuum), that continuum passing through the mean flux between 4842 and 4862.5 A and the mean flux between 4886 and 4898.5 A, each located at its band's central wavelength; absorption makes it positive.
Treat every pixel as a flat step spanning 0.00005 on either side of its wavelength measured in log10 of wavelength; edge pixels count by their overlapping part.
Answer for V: 2.3 A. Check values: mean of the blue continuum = 34.3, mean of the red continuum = 38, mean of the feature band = 33.4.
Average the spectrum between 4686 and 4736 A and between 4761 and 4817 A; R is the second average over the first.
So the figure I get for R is 1.1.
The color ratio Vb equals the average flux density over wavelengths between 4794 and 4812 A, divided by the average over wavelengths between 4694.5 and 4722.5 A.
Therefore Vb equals 1.1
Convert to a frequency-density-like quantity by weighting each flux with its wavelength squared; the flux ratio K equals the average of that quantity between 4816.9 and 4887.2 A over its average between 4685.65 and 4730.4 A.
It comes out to 1.0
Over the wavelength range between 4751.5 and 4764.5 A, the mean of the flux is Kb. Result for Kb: 37.6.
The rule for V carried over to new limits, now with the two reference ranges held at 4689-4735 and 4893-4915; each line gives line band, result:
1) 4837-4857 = 1.33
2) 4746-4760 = -0.59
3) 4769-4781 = -0.96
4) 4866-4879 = 1.66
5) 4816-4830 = -0.38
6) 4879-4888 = 0.89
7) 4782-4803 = -0.44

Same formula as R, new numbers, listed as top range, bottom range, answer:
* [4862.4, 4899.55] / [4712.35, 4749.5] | 0.93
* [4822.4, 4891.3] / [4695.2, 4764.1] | 0.95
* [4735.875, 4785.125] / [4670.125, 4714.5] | 1.07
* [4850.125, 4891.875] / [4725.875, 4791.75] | 0.88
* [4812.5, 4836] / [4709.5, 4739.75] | 1.04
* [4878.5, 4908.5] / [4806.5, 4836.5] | 0.96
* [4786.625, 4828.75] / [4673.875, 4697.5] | 1.07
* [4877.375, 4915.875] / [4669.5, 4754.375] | 1.02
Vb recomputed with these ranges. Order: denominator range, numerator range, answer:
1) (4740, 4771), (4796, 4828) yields 1.05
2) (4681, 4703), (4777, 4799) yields 1.08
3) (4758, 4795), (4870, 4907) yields 0.95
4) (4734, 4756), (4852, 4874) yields 0.83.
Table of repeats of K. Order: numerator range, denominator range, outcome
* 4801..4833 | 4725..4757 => 1.07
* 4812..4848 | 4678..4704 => 1.12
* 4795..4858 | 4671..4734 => 1.09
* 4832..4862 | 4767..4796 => 0.92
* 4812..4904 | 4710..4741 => 1.03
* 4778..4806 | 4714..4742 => 1.05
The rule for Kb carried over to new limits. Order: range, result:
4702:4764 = 37.6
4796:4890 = 36.6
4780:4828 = 39.6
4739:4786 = 38.8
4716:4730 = 39.2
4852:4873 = 32.3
